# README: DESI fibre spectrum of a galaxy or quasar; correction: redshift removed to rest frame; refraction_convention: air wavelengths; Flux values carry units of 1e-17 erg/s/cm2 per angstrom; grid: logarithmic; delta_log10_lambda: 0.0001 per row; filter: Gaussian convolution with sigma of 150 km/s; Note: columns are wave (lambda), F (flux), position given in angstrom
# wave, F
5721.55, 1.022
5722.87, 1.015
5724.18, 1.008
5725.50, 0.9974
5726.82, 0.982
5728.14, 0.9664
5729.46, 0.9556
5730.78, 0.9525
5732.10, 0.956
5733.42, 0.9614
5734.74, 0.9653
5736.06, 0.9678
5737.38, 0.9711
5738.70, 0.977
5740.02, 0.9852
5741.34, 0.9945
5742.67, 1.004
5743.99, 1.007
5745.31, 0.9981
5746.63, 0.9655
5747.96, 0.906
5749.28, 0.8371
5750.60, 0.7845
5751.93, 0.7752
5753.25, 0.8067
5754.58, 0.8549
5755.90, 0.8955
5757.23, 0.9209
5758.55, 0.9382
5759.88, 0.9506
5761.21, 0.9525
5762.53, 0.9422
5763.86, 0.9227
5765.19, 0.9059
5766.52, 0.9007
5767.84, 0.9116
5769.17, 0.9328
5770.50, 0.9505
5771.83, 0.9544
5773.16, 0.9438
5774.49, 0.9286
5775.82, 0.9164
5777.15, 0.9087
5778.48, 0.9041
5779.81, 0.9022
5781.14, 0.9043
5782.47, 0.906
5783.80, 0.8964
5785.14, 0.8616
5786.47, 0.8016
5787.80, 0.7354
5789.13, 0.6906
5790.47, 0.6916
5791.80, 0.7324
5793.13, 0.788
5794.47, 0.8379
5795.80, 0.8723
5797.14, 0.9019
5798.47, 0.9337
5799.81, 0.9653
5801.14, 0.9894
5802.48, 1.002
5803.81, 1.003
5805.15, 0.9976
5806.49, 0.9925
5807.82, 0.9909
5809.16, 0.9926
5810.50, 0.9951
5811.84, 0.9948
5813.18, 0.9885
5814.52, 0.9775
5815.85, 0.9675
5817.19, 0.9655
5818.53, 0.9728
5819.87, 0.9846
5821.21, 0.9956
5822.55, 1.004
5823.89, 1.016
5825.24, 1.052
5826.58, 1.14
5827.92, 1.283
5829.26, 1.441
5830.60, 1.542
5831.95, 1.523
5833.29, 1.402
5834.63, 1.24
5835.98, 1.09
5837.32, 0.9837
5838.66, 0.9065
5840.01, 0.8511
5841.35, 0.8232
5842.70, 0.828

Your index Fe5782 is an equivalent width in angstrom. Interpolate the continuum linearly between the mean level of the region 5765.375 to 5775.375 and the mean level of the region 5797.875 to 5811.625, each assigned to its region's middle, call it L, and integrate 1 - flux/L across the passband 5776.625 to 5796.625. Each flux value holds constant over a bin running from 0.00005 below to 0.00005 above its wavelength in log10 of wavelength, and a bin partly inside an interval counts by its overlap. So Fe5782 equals 2.7 angstrom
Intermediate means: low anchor 0.93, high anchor 0.987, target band 0.829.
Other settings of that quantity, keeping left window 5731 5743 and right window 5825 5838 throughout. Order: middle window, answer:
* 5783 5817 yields 7.88 angstrom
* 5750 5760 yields 1.65 angstrom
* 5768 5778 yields 1.44 angstrom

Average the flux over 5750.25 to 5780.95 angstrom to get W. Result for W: 0.906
